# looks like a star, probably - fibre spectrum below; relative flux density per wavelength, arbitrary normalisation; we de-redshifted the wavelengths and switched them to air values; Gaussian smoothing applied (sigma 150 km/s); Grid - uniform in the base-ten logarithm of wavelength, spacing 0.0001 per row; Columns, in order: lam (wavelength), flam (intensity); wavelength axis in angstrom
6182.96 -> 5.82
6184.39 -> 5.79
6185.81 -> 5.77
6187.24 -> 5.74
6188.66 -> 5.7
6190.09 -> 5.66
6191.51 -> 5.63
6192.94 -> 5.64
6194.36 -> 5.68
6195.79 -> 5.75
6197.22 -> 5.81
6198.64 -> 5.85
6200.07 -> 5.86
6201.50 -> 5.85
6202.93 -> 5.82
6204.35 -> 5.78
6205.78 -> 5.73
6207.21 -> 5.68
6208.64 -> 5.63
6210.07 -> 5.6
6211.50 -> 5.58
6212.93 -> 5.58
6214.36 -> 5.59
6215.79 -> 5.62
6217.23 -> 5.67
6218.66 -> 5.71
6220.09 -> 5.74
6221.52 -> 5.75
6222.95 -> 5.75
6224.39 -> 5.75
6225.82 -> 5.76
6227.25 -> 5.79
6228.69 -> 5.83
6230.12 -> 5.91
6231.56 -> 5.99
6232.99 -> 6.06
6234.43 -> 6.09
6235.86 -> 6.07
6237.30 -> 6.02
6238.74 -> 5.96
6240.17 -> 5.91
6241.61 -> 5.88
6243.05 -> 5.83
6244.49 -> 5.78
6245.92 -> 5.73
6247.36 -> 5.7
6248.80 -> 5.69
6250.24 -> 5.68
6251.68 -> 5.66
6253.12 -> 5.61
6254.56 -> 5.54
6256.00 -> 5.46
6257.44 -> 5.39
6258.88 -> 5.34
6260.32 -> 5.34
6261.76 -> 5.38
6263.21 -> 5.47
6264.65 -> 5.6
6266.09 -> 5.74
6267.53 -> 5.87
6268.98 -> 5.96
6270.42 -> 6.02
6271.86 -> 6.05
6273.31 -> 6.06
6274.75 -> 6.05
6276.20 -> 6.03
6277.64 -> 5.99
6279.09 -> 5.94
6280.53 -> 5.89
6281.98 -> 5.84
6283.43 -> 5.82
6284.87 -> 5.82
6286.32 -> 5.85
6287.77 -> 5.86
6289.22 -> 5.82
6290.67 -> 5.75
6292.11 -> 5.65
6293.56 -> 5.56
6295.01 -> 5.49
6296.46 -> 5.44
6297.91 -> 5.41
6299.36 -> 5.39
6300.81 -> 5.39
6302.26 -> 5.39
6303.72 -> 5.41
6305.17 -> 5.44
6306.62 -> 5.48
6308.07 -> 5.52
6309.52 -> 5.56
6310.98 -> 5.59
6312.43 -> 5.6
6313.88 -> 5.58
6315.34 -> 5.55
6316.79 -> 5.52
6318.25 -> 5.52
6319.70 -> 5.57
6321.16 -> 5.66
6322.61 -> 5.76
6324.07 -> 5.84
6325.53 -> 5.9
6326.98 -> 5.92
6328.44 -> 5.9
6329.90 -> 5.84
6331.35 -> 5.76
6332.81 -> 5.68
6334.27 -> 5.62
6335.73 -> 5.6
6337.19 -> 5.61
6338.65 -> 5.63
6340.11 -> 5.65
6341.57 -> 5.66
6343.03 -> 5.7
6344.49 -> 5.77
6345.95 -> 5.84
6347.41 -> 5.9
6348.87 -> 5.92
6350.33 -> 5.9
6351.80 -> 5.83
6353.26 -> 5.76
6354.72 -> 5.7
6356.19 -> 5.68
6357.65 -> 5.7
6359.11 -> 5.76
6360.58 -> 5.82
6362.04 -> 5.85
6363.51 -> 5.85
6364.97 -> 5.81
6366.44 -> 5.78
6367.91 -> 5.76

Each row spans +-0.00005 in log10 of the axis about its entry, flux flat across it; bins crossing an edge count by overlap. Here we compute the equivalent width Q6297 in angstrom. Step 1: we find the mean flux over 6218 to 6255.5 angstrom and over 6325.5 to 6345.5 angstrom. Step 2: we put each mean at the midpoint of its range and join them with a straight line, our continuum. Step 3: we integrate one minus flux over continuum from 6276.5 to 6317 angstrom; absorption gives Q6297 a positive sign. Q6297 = 0.9 angstrom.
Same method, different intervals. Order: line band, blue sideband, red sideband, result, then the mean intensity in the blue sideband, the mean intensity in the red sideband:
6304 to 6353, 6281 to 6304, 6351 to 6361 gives 0.02 angstrom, 5.62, 5.75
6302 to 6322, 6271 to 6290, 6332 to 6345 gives 0.85 angstrom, 5.92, 5.65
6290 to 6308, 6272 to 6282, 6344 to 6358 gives 1.36 angstrom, 5.98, 5.8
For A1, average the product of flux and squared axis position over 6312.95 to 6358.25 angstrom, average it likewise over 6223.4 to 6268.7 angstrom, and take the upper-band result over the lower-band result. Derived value 1.03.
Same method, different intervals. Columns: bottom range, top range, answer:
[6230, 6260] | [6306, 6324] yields 0.99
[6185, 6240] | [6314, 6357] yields 1.03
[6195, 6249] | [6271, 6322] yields 1.00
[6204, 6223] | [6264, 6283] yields 1.07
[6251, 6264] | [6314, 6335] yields 1.07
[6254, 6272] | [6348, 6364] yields 1.06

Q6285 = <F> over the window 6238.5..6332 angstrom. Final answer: 5.69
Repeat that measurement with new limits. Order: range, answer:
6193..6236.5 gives 5.77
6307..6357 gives 5.71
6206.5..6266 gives 5.71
